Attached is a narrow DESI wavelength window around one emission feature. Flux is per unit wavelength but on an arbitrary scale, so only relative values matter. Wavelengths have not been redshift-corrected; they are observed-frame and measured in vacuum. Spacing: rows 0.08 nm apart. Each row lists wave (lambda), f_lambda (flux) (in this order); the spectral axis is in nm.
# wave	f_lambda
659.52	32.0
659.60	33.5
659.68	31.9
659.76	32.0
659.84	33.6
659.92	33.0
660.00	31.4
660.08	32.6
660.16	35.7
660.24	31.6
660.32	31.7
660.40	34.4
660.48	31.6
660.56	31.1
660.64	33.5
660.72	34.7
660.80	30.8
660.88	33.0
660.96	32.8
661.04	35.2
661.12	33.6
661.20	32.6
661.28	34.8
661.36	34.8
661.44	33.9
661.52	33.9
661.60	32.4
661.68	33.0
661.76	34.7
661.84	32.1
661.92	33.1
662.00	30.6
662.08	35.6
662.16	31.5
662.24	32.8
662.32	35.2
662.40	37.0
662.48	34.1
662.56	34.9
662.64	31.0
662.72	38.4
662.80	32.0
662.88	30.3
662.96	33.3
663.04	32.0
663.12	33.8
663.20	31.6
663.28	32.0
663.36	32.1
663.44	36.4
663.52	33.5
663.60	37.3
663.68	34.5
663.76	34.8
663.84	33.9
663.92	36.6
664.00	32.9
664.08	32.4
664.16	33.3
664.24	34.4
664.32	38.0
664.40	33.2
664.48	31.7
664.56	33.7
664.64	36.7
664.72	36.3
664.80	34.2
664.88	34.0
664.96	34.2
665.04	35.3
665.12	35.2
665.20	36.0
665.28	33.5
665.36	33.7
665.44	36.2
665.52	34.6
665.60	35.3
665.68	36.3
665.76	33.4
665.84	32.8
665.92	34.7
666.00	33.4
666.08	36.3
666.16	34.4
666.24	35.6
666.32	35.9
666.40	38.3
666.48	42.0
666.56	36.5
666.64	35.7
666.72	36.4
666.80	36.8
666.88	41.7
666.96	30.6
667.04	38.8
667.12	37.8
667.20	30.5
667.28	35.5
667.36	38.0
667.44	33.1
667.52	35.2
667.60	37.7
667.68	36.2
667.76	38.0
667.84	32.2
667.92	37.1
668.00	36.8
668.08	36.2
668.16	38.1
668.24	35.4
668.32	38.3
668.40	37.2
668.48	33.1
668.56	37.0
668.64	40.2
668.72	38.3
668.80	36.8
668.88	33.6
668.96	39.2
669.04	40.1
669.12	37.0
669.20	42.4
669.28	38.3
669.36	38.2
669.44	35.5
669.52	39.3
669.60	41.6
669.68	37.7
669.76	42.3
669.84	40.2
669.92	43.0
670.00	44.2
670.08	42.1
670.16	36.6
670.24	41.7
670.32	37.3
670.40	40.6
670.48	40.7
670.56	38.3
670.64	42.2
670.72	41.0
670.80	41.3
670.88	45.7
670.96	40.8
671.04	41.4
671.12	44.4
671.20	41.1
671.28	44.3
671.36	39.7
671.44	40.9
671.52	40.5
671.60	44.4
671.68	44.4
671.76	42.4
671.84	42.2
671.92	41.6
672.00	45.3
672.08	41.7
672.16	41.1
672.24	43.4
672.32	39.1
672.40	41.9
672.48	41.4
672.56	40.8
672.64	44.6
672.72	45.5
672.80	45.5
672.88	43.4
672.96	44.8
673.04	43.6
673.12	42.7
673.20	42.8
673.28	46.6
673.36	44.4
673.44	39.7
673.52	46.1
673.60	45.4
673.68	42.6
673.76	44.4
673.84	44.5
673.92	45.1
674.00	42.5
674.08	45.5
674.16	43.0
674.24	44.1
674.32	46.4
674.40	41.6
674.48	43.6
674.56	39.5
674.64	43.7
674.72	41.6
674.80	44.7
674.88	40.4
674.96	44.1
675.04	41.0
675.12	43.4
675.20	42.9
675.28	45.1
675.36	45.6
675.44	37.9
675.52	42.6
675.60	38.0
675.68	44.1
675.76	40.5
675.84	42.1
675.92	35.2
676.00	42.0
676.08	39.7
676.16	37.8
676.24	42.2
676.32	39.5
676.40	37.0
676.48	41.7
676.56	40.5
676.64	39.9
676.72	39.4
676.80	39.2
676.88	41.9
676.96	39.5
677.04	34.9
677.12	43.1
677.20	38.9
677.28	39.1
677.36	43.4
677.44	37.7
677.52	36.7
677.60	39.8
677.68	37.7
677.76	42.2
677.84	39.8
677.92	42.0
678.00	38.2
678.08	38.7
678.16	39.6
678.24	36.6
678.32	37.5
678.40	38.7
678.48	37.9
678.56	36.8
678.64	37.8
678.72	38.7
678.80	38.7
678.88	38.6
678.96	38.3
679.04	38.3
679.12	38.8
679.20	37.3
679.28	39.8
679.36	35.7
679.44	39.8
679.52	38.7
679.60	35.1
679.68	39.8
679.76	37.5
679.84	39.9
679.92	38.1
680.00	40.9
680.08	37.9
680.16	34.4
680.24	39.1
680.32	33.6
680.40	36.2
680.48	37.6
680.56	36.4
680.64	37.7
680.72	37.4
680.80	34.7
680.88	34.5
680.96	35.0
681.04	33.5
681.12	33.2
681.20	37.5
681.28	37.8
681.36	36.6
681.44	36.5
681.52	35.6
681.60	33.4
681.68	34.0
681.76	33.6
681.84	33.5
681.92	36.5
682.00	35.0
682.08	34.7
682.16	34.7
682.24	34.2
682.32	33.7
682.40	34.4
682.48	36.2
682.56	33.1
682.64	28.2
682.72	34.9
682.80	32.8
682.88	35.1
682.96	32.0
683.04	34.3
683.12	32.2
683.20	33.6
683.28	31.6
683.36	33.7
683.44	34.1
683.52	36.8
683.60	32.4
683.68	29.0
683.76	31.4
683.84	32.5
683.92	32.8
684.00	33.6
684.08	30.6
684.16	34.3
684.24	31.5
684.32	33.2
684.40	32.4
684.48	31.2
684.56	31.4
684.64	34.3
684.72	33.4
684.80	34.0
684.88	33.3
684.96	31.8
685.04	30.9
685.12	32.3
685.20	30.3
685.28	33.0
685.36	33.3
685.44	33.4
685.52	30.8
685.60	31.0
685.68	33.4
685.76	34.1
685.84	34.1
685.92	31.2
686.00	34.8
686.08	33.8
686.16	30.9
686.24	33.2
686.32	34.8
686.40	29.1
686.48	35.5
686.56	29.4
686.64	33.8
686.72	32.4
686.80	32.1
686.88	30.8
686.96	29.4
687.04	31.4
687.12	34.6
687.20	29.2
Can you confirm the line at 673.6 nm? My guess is Mg II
